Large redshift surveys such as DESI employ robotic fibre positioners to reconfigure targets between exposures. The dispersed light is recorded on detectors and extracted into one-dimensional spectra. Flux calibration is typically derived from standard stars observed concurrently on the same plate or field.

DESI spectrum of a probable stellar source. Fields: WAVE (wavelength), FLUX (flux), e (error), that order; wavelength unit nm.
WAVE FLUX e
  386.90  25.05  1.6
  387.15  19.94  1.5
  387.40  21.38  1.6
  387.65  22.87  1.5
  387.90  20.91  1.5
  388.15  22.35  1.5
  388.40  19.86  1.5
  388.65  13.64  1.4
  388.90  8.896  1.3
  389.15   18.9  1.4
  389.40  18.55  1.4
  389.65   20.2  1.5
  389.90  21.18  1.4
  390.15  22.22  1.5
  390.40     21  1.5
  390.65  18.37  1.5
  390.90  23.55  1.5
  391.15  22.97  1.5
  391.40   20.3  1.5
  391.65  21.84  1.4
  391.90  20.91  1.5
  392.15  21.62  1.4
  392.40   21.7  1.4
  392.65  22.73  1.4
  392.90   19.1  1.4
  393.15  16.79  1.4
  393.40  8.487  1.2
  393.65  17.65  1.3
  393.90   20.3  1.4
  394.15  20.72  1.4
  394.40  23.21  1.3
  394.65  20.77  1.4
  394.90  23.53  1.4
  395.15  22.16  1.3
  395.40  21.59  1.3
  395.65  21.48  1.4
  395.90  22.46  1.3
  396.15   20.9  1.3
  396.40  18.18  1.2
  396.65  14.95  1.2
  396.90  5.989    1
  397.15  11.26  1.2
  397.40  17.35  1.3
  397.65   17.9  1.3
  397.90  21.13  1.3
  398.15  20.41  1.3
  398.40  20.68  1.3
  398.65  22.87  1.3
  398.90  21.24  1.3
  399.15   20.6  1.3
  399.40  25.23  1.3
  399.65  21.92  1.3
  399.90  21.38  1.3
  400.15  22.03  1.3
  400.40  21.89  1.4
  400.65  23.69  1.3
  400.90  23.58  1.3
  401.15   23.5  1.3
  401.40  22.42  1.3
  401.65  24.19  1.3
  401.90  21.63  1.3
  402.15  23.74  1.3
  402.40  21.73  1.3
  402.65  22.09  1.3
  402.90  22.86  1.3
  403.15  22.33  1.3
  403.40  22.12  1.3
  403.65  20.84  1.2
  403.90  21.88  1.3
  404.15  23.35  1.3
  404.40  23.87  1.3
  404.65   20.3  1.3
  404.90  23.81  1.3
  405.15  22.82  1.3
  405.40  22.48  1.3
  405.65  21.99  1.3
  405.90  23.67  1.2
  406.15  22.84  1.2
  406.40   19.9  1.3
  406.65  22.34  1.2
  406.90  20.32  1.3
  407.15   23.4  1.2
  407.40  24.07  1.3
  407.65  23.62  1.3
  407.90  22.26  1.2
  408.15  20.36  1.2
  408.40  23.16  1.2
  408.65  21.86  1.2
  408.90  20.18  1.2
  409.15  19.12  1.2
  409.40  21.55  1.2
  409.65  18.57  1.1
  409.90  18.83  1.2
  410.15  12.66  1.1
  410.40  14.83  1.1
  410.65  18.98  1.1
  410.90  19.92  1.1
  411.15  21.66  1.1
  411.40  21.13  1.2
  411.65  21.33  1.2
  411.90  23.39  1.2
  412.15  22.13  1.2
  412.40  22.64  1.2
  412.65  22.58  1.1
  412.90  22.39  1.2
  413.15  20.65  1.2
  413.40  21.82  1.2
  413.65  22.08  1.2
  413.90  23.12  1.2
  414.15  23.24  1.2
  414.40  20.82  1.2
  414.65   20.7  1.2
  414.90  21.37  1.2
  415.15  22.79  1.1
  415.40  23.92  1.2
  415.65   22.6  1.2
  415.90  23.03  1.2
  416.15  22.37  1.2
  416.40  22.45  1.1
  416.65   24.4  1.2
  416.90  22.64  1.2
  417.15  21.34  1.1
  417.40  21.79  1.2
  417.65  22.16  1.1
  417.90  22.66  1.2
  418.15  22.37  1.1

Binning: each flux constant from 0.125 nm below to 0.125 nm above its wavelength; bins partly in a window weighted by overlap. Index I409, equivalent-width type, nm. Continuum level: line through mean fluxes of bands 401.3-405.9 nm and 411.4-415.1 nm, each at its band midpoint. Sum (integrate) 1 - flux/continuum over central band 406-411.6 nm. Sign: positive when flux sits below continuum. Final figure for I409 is 0.43 nm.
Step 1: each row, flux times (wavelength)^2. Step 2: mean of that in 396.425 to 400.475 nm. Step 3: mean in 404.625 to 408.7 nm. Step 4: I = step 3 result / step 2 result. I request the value 1.22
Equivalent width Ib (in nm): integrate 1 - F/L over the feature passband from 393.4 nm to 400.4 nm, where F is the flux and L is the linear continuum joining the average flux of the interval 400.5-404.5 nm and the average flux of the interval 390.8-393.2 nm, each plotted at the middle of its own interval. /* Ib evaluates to 0.70 nm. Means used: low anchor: 21.3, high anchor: 22.7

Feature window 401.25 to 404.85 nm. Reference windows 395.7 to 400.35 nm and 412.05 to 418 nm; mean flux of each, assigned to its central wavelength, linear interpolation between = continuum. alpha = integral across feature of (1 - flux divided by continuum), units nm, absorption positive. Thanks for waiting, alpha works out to -0.39 nm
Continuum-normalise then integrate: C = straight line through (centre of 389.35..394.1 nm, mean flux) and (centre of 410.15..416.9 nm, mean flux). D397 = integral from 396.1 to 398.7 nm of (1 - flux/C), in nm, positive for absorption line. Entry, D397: 0.42 nm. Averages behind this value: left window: 20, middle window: 17.2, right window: 21.6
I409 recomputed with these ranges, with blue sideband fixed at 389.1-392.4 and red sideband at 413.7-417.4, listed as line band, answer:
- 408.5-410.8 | 0.367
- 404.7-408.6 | -0.088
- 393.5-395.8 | 0.007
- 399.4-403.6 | -0.195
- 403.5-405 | -0.037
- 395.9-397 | 0.271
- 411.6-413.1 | -0.008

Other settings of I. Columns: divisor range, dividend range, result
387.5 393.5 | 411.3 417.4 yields 1.28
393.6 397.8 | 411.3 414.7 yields 1.27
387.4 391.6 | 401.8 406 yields 1.22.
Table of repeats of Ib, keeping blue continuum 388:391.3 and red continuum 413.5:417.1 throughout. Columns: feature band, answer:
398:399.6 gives -0.10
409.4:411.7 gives 0.34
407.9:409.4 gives 0.04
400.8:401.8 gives -0.12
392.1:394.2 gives 0.13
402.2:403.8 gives -0.08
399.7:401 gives -0.11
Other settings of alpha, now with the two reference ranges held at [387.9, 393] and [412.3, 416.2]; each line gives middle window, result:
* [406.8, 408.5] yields -0.066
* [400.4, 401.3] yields -0.100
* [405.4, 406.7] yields -0.041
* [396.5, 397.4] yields 0.383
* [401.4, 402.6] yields -0.093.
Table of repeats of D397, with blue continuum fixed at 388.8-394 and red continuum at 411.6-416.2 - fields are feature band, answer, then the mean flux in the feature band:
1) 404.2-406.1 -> -0.14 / 22.7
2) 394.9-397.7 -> 0.30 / 17.9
